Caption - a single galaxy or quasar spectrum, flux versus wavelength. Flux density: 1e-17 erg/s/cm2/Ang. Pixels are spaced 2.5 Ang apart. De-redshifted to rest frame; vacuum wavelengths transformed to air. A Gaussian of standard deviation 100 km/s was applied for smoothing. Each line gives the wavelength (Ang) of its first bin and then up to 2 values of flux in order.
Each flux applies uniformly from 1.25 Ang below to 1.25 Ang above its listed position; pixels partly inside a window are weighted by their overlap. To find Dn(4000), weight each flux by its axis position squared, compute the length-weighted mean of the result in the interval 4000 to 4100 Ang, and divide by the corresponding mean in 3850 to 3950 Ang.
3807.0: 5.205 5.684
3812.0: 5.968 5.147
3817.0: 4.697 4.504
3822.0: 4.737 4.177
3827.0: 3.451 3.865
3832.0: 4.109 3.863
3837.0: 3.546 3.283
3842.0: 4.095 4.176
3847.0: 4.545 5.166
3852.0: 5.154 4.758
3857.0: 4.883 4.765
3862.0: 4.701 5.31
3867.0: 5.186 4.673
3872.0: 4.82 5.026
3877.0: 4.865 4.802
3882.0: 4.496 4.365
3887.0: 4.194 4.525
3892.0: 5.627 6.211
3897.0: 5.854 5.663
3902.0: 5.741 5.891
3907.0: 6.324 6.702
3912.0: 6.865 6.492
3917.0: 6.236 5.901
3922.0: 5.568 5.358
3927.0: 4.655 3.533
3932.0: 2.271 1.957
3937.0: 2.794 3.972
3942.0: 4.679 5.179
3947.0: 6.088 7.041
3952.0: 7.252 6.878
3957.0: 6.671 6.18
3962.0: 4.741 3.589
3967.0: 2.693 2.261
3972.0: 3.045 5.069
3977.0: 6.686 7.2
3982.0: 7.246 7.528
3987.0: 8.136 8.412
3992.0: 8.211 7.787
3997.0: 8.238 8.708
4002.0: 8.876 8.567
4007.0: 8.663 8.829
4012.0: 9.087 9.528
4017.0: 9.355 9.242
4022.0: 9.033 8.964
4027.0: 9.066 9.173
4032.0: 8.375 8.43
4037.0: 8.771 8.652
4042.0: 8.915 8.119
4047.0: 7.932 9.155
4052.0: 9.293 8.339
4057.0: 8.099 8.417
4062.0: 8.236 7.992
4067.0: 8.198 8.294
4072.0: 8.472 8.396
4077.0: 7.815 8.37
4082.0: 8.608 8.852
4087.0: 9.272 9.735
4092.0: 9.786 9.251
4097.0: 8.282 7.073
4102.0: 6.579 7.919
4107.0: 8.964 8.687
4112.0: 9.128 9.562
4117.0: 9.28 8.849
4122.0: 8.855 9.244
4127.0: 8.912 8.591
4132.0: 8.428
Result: 1.85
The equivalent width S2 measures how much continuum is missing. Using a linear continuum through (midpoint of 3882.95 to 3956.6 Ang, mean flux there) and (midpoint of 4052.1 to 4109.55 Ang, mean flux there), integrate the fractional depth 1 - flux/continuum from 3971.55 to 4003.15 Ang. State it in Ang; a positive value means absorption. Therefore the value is -3.7 Ang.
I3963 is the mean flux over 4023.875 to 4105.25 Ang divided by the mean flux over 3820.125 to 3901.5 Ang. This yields 1.83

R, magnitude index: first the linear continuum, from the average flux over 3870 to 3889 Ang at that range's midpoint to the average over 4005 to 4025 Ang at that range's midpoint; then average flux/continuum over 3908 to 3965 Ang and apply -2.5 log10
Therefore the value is 0.22 mag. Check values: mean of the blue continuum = 4.65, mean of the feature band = 5.27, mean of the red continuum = 9.07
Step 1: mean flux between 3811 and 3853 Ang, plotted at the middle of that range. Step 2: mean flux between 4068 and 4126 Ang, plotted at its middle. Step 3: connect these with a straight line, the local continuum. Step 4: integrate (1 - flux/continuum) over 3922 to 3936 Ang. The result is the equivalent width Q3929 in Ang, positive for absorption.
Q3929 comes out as 5.2 Ang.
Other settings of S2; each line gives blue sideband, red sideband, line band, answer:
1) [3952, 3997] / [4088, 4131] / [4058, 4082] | -0.9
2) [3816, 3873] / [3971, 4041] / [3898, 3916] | -1.0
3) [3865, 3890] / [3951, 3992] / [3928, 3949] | 6.0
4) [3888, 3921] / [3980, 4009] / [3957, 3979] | 8.8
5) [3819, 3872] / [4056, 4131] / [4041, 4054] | -1.4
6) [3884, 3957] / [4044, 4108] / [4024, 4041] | -2.7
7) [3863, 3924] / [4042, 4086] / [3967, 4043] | -4.9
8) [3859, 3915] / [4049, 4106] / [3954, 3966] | 1.9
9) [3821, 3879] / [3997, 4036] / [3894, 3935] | 4.8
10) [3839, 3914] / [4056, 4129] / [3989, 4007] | -3.4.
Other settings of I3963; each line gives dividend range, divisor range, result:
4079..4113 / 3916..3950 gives 1.87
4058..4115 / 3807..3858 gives 1.89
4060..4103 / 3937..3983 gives 1.60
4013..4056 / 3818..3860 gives 2.06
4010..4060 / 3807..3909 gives 1.82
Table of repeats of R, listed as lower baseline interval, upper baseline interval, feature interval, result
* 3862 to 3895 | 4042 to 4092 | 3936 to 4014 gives 0.05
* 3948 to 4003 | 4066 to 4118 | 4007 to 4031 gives -0.25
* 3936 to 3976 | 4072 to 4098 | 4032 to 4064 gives -0.11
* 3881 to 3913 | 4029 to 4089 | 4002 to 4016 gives -0.17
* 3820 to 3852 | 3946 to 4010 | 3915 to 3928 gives 0.01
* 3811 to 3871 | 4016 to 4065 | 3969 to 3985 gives 0.29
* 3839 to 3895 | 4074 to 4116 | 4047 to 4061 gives -0.09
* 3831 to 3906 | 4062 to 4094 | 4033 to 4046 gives -0.08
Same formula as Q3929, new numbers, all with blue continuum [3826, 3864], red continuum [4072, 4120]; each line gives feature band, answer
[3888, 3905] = -1.32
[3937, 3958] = 1.14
